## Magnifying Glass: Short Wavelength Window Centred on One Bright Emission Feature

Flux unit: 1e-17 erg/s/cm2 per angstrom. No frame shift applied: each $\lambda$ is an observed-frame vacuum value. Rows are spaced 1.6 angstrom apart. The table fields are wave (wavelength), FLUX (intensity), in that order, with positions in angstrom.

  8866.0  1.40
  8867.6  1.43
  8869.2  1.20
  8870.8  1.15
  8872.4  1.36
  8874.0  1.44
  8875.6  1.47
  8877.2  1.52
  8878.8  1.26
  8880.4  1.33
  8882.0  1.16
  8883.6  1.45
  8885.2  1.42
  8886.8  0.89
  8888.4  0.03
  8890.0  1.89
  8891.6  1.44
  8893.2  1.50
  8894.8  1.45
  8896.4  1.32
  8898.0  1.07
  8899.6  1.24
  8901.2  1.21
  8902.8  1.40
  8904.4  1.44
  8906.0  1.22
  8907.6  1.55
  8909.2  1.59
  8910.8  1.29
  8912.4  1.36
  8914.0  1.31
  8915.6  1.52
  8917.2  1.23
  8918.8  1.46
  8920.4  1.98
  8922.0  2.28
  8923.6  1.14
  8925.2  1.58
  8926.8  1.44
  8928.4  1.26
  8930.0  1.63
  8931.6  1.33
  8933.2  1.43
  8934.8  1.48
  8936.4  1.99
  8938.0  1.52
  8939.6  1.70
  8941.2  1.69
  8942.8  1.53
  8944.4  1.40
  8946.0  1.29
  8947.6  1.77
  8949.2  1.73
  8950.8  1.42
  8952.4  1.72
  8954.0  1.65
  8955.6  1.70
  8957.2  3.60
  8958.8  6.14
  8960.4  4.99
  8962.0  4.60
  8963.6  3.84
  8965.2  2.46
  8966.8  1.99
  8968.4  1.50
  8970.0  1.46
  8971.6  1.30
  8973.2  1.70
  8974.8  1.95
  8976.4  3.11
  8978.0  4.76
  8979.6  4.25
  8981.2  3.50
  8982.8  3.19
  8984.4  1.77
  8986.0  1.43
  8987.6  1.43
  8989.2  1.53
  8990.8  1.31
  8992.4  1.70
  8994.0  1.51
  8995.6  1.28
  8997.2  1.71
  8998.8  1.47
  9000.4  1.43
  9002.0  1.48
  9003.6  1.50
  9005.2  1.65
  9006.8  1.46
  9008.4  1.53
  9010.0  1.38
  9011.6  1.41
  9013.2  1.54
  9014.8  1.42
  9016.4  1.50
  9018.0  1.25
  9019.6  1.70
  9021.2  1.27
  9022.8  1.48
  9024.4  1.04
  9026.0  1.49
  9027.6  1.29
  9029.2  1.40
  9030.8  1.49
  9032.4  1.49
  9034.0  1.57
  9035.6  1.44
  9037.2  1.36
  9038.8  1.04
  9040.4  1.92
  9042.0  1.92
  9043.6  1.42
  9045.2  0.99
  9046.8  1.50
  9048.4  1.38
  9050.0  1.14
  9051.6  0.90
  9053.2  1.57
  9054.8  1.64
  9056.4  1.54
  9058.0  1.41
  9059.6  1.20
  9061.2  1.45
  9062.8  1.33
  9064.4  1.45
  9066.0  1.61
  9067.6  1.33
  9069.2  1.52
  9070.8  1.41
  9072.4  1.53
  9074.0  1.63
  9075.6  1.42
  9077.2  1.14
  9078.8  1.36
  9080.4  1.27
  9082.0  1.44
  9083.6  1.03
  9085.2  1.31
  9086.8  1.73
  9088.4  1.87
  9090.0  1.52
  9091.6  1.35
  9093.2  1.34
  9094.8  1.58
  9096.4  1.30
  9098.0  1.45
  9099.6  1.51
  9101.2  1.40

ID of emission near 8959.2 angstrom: [S II] 6716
